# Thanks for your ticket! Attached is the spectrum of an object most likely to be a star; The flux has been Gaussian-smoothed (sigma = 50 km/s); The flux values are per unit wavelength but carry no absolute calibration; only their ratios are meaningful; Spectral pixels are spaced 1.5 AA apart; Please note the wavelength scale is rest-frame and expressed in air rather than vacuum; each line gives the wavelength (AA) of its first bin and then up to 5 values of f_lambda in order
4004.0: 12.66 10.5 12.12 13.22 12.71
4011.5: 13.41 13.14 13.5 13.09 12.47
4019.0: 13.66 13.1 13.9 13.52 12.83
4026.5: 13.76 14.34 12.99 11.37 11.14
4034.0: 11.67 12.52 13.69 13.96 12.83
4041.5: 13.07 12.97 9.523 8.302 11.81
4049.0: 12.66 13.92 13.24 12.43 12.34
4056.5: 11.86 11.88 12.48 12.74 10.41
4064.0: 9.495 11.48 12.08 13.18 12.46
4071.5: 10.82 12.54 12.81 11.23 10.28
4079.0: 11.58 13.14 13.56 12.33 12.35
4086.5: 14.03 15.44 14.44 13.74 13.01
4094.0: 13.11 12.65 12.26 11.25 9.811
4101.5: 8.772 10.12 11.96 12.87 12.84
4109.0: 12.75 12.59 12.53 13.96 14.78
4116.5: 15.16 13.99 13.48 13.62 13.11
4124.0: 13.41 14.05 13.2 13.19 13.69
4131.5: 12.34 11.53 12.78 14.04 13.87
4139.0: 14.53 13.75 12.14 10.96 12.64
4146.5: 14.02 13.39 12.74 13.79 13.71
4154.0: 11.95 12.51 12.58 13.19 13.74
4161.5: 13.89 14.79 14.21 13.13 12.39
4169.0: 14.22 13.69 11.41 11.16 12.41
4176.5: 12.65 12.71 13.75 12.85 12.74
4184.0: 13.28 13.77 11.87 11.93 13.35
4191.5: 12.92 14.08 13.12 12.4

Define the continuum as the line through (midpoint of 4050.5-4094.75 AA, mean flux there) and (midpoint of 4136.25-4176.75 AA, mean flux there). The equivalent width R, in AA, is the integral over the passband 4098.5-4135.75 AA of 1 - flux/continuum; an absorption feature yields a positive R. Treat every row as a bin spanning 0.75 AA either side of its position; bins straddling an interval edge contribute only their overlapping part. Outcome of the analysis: 0.14 AA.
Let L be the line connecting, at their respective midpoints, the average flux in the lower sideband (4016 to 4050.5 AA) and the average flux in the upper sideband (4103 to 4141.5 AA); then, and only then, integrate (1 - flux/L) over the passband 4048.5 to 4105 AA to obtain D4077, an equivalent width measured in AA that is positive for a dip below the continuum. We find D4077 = 3.2 AA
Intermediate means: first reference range 12.6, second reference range 13.3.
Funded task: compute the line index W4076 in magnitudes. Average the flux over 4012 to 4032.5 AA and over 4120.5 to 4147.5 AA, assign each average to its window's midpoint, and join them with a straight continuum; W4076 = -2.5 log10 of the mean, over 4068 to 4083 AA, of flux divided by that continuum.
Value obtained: 0.09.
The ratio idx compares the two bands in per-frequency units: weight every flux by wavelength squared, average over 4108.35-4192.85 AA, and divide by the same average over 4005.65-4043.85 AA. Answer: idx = 1.1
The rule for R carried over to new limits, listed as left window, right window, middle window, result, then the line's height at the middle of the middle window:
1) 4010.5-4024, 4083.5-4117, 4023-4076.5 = 3.4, 13.1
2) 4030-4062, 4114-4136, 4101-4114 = 1.1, 13.2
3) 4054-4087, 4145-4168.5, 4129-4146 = 0.1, 13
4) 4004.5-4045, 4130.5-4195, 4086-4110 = 0.9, 12.9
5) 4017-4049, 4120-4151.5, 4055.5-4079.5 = 2.0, 12.8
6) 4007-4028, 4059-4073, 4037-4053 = 0.1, 12.4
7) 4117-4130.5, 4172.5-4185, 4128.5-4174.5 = 0.1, 13.1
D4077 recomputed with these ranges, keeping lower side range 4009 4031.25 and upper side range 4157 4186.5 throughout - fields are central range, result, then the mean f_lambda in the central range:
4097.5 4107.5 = 1.7 AA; 11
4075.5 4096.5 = 0.4 AA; 12.9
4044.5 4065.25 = 2.3 AA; 11.7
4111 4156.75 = -0.4 AA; 13.3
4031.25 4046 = 1.2 AA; 12.1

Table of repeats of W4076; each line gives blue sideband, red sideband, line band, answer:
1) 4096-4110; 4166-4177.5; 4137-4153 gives -0.091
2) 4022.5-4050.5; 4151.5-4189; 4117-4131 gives -0.060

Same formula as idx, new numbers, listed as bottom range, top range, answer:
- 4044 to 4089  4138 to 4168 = 1.14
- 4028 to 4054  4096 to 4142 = 1.09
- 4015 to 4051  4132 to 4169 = 1.11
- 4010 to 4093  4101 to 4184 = 1.09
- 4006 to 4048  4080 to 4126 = 1.06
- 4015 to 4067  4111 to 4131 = 1.15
